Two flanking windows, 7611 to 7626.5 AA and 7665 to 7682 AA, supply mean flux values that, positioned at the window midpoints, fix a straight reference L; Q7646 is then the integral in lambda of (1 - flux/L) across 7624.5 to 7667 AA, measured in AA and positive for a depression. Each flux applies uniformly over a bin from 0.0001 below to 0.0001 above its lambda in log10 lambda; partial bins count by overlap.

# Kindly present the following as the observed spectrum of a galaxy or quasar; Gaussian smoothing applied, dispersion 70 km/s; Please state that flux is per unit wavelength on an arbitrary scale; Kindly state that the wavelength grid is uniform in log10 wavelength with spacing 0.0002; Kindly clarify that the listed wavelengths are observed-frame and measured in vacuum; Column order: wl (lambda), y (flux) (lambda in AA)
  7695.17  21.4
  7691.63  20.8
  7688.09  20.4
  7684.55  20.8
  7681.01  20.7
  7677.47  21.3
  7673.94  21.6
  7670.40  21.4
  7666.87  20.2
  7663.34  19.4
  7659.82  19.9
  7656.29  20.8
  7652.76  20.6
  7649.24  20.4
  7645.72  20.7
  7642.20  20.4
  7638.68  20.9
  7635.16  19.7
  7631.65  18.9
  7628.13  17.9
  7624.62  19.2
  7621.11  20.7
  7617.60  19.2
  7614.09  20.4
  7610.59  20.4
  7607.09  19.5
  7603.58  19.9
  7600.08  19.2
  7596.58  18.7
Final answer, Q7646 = 1.10 AA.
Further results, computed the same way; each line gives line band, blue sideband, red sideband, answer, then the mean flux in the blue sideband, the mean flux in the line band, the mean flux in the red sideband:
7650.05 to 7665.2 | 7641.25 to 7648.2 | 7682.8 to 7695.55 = 0.32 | 20.6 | 20.2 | 20.8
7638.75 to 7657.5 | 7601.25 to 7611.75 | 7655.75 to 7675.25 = -0.26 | 19.9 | 20.6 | 20.5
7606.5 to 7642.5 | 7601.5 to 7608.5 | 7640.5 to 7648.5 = 0.66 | 19.7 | 19.7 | 20.5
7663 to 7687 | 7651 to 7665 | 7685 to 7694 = -0.45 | 20.2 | 20.8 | 20.7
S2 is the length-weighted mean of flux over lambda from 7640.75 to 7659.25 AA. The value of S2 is 20.5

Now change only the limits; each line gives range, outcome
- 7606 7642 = 19.7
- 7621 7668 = 20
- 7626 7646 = 19.7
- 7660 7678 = 20.7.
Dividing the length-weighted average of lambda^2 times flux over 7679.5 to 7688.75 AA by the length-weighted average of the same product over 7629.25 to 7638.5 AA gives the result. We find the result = 1.07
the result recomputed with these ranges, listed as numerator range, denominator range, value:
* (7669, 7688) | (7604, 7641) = 1.09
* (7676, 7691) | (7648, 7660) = 1.02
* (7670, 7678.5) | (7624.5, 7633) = 1.17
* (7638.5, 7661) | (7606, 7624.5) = 1.04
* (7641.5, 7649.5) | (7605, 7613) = 1.04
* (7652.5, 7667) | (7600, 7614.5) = 1.02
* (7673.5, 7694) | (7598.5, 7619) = 1.08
